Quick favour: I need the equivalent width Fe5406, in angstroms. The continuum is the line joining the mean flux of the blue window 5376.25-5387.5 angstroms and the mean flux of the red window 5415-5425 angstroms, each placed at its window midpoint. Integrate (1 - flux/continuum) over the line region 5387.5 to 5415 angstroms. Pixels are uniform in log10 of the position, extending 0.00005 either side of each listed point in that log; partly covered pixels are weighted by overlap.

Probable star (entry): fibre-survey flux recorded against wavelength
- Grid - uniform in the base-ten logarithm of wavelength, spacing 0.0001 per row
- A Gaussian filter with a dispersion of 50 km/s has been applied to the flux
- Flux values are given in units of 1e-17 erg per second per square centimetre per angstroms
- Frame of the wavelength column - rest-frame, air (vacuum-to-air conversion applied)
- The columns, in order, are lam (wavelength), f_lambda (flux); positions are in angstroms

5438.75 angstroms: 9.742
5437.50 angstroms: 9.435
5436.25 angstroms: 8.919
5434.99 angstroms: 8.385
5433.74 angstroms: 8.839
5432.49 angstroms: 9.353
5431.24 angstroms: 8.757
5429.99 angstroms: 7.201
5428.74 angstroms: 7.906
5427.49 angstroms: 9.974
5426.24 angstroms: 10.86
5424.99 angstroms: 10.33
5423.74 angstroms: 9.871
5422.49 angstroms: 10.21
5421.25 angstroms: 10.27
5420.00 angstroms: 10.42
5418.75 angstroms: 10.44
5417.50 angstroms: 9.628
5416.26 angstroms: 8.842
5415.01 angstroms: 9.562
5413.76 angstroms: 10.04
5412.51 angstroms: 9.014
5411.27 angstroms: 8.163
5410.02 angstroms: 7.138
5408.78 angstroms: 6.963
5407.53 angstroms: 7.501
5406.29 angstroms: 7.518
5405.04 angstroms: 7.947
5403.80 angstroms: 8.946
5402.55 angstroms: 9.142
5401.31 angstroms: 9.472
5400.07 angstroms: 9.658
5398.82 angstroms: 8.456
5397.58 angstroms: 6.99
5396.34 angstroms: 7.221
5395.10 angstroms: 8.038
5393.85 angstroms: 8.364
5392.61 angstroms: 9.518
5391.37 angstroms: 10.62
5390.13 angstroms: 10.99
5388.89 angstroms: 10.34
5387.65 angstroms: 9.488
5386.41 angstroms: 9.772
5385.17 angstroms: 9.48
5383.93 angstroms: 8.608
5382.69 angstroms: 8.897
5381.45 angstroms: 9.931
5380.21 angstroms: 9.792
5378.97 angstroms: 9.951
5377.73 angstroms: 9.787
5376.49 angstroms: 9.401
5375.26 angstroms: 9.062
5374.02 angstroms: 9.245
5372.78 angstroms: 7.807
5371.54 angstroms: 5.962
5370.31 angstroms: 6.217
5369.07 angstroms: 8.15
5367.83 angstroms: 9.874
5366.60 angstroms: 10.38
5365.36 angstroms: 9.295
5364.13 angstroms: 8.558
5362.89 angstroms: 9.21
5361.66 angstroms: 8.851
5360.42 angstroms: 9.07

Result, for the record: 2.9 angstroms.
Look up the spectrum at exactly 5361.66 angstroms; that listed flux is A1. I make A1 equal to 8.851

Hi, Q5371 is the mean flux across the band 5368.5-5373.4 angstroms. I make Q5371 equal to 7.02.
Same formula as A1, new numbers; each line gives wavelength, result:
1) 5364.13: 8.558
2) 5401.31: 9.472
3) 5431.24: 8.757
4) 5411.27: 8.163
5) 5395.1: 8.038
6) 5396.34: 7.221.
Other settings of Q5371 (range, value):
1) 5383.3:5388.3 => 9.34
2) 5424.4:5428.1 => 10.4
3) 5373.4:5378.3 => 9.37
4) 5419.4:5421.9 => 10.4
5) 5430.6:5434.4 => 8.98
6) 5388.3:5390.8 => 10.7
